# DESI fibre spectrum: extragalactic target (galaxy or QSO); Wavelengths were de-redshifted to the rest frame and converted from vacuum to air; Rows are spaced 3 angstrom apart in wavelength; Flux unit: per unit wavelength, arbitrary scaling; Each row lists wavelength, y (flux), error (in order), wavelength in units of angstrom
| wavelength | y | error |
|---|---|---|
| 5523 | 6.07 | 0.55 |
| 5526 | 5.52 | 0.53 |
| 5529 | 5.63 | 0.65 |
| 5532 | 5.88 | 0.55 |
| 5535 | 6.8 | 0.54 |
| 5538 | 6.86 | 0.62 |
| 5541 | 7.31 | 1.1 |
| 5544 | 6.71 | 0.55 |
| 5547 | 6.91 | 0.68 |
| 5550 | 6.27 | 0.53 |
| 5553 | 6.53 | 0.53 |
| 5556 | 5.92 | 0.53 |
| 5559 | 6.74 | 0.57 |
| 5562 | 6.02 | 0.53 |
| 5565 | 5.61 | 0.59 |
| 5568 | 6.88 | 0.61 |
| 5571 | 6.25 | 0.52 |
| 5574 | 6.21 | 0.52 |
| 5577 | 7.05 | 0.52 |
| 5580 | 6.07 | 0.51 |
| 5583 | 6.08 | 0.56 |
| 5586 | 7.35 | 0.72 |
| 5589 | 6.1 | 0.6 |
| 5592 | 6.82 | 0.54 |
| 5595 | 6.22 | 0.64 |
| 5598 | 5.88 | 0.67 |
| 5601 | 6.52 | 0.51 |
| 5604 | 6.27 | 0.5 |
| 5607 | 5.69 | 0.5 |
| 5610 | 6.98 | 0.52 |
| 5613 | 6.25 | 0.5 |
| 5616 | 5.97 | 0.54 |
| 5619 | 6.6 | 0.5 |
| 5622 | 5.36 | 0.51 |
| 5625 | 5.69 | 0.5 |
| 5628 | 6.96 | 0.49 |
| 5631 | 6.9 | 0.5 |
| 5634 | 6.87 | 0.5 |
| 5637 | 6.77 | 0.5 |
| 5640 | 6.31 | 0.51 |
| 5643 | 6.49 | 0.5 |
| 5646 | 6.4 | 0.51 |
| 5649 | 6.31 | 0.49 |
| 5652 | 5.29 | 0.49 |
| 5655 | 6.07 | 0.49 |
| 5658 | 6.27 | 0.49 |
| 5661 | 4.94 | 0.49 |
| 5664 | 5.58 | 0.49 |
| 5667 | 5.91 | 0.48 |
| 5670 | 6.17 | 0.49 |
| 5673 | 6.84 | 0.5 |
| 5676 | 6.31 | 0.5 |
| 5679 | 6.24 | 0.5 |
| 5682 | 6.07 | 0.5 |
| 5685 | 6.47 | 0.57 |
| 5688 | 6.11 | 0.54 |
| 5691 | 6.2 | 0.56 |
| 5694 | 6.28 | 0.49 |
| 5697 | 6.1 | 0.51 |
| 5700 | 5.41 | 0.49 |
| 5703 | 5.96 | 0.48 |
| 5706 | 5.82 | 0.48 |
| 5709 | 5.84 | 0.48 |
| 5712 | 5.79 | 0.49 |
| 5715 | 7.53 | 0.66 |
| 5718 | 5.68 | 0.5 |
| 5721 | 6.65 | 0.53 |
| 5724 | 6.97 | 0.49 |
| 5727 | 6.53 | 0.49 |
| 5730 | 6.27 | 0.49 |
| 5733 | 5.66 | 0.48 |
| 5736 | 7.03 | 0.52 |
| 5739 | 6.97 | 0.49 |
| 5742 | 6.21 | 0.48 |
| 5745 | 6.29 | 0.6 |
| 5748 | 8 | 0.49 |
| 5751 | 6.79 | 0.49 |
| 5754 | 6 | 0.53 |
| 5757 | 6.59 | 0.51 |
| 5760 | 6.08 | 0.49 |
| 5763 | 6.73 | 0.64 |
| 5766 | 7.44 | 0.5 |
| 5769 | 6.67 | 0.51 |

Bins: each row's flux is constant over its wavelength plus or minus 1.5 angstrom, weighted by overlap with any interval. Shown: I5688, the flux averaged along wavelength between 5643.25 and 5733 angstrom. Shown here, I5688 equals 6.14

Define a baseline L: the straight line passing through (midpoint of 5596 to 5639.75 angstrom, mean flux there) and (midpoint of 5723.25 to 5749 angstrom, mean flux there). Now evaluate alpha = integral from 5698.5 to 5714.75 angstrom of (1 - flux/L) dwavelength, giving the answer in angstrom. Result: 1.6 angstrom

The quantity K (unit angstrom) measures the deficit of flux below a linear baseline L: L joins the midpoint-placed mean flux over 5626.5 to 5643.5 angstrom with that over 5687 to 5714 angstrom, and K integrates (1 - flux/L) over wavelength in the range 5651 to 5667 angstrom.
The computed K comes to 1.9 angstrom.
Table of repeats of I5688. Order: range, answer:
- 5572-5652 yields 6.37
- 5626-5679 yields 6.25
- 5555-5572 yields 6.25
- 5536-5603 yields 6.47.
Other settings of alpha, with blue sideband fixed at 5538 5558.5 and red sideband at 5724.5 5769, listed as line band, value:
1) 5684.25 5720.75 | 2.8 angstrom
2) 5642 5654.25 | 1.0 angstrom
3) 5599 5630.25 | 1.8 angstrom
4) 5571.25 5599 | 0.9 angstrom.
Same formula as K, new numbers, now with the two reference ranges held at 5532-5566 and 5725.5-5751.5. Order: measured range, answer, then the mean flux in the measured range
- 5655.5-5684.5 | 2.3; 6.05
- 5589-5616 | 1.0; 6.3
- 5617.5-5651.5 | 0.9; 6.39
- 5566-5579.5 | 0.0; 6.52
